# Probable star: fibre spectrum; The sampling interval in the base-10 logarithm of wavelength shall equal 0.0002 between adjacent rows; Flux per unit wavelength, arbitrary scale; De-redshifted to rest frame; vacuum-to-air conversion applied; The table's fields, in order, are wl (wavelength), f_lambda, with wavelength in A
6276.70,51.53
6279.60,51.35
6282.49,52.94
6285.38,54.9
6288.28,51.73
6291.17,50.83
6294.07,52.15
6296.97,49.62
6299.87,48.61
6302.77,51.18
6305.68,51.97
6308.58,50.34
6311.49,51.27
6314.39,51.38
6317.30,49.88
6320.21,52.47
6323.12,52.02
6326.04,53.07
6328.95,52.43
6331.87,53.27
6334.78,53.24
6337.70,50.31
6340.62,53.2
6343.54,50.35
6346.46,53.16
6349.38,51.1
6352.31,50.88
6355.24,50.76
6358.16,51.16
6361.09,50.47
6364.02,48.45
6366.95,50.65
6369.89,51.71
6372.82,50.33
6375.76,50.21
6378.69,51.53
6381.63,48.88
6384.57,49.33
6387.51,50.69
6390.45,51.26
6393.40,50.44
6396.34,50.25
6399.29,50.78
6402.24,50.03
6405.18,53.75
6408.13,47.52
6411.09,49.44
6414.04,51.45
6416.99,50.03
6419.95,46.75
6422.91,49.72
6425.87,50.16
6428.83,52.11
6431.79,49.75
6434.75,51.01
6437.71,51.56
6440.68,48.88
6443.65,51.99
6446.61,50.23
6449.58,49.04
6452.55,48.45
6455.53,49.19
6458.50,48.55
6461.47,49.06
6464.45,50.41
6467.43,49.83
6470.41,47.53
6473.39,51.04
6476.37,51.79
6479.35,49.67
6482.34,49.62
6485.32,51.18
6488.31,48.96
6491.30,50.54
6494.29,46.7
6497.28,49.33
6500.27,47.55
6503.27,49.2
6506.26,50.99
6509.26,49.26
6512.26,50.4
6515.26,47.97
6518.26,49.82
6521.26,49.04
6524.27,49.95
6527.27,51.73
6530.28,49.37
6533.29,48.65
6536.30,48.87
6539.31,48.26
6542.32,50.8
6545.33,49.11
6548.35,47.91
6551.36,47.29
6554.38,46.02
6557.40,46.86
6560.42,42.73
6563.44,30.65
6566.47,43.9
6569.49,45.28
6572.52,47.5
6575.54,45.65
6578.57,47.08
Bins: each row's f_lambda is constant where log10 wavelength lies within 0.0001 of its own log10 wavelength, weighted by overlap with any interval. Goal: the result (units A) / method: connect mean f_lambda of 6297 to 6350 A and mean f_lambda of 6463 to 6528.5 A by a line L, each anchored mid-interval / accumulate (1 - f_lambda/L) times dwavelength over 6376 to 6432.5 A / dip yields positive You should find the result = 0.5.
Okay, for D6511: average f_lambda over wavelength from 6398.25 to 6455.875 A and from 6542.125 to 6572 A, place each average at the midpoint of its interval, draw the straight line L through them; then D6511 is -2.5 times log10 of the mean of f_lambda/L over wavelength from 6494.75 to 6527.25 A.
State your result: -0.06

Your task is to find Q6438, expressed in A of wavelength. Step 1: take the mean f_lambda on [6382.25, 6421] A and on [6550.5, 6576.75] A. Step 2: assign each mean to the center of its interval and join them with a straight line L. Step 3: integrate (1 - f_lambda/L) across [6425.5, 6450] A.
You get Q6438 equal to -0.9 A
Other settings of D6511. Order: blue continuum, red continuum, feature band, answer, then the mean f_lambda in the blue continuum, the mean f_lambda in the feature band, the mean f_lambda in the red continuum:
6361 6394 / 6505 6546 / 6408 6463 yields 0.01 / 50.3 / 49.8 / 49.6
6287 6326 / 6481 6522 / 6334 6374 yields -0.01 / 51.1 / 51.1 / 49.3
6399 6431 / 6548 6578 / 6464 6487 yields -0.05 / 50.1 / 50.1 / 44.3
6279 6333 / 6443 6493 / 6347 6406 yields 0.00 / 51.6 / 50.6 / 49.8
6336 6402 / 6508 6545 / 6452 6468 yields 0.02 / 50.7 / 49.2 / 49.5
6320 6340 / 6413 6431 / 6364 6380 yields 0.01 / 52.4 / 50.7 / 50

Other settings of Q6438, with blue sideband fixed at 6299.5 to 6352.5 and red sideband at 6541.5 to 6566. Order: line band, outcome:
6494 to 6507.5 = -0.7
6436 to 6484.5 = -2.2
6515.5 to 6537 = -1.8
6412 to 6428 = -0.3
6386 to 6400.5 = -0.3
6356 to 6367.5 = 0.1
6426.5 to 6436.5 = -0.5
